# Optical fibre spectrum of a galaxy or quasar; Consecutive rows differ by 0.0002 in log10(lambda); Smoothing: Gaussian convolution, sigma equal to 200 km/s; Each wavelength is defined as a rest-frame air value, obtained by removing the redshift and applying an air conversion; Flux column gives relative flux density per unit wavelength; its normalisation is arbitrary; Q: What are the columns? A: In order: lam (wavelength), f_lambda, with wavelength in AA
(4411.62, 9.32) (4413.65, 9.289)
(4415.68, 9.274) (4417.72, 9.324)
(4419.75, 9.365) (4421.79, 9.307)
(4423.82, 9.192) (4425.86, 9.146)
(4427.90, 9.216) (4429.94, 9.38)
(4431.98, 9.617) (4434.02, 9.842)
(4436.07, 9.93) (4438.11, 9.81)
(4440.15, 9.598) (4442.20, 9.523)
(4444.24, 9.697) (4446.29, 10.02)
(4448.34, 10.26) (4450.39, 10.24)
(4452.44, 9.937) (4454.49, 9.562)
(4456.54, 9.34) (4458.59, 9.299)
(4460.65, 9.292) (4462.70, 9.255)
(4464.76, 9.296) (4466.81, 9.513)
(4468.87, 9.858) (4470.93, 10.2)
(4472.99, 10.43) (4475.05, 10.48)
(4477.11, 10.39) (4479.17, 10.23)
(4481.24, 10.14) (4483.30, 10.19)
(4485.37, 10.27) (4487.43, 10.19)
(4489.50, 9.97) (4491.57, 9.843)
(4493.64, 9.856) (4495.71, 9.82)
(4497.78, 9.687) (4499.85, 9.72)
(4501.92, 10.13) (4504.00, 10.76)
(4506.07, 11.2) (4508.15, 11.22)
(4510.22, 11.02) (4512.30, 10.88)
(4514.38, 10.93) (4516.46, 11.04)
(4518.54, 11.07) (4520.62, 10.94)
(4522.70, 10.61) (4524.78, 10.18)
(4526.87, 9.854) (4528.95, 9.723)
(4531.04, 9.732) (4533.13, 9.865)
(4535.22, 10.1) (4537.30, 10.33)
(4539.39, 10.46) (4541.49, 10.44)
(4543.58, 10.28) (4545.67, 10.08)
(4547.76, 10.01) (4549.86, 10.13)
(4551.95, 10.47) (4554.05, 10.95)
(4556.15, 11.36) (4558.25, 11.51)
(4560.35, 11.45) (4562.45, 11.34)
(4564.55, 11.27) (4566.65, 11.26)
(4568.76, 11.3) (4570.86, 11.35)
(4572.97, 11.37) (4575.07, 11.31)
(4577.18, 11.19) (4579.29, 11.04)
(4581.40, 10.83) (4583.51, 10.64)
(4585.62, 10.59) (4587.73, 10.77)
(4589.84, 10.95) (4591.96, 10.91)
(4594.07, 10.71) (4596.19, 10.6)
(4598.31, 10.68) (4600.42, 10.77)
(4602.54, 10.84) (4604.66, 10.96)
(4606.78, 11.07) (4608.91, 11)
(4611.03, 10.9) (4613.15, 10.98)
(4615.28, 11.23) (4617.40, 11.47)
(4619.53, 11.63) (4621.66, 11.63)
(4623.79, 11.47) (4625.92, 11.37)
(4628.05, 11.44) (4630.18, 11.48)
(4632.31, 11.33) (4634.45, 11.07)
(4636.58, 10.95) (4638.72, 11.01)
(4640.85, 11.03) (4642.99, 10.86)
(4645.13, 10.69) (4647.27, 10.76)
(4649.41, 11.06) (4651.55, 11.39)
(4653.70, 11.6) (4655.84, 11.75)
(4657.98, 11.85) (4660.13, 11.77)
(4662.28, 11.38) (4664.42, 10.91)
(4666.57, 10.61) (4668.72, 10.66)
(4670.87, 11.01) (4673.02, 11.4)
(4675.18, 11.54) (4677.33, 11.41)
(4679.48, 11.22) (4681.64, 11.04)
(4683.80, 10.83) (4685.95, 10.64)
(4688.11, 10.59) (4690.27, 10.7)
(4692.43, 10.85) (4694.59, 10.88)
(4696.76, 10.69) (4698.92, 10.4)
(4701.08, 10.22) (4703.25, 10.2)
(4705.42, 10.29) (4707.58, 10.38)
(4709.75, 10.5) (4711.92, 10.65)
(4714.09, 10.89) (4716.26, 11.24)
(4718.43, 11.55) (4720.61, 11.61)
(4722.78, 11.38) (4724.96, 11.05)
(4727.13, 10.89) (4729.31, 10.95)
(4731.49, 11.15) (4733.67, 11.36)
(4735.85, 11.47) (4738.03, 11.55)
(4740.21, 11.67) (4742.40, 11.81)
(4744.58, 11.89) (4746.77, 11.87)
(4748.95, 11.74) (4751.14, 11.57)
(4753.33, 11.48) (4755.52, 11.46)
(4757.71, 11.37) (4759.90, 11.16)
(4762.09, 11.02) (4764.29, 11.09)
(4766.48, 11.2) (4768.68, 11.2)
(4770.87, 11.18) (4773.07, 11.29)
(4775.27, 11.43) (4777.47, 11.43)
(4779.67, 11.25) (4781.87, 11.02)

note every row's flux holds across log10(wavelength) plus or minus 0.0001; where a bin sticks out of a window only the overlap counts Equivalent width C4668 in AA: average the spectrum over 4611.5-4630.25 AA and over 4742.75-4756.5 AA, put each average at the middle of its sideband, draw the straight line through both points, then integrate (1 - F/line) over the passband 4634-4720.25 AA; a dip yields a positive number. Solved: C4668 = 4.1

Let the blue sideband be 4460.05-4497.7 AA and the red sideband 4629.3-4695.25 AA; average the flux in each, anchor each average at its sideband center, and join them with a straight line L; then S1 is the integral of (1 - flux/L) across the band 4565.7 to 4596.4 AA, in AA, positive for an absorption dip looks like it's -1.16 AA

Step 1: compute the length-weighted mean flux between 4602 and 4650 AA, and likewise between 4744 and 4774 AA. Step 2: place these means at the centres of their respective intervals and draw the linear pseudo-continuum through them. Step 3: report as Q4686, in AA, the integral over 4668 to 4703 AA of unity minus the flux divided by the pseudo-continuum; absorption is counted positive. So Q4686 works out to 1.2 AA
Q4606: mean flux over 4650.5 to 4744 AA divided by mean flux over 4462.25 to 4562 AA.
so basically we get 1.07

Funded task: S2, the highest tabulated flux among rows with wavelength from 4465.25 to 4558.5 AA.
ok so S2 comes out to 11.51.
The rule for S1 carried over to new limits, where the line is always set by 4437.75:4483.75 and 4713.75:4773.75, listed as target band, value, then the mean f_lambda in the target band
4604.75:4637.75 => -1.7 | 11.3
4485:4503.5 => 0.1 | 9.95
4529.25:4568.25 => -1.1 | 10.6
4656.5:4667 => -0.4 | 11.4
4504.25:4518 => -1.2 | 11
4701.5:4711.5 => 0.7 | 10.4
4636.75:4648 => -0.1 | 10.9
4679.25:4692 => 0.3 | 10.8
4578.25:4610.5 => -0.8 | 10.8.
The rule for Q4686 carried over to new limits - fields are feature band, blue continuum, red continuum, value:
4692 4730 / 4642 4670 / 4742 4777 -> 1.66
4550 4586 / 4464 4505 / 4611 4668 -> -1.41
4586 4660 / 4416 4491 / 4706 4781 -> -3.34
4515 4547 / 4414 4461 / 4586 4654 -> 0.06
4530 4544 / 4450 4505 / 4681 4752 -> 0.04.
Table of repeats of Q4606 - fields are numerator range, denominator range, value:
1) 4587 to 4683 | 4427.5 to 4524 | 1.10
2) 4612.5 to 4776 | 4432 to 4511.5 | 1.12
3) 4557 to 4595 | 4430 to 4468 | 1.15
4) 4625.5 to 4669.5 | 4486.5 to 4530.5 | 1.08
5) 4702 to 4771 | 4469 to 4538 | 1.09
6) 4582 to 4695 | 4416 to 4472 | 1.15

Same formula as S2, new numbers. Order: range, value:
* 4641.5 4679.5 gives 11.85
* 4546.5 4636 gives 11.63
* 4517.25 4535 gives 11.07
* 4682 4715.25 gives 10.89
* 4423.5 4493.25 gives 10.48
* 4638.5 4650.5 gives 11.06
